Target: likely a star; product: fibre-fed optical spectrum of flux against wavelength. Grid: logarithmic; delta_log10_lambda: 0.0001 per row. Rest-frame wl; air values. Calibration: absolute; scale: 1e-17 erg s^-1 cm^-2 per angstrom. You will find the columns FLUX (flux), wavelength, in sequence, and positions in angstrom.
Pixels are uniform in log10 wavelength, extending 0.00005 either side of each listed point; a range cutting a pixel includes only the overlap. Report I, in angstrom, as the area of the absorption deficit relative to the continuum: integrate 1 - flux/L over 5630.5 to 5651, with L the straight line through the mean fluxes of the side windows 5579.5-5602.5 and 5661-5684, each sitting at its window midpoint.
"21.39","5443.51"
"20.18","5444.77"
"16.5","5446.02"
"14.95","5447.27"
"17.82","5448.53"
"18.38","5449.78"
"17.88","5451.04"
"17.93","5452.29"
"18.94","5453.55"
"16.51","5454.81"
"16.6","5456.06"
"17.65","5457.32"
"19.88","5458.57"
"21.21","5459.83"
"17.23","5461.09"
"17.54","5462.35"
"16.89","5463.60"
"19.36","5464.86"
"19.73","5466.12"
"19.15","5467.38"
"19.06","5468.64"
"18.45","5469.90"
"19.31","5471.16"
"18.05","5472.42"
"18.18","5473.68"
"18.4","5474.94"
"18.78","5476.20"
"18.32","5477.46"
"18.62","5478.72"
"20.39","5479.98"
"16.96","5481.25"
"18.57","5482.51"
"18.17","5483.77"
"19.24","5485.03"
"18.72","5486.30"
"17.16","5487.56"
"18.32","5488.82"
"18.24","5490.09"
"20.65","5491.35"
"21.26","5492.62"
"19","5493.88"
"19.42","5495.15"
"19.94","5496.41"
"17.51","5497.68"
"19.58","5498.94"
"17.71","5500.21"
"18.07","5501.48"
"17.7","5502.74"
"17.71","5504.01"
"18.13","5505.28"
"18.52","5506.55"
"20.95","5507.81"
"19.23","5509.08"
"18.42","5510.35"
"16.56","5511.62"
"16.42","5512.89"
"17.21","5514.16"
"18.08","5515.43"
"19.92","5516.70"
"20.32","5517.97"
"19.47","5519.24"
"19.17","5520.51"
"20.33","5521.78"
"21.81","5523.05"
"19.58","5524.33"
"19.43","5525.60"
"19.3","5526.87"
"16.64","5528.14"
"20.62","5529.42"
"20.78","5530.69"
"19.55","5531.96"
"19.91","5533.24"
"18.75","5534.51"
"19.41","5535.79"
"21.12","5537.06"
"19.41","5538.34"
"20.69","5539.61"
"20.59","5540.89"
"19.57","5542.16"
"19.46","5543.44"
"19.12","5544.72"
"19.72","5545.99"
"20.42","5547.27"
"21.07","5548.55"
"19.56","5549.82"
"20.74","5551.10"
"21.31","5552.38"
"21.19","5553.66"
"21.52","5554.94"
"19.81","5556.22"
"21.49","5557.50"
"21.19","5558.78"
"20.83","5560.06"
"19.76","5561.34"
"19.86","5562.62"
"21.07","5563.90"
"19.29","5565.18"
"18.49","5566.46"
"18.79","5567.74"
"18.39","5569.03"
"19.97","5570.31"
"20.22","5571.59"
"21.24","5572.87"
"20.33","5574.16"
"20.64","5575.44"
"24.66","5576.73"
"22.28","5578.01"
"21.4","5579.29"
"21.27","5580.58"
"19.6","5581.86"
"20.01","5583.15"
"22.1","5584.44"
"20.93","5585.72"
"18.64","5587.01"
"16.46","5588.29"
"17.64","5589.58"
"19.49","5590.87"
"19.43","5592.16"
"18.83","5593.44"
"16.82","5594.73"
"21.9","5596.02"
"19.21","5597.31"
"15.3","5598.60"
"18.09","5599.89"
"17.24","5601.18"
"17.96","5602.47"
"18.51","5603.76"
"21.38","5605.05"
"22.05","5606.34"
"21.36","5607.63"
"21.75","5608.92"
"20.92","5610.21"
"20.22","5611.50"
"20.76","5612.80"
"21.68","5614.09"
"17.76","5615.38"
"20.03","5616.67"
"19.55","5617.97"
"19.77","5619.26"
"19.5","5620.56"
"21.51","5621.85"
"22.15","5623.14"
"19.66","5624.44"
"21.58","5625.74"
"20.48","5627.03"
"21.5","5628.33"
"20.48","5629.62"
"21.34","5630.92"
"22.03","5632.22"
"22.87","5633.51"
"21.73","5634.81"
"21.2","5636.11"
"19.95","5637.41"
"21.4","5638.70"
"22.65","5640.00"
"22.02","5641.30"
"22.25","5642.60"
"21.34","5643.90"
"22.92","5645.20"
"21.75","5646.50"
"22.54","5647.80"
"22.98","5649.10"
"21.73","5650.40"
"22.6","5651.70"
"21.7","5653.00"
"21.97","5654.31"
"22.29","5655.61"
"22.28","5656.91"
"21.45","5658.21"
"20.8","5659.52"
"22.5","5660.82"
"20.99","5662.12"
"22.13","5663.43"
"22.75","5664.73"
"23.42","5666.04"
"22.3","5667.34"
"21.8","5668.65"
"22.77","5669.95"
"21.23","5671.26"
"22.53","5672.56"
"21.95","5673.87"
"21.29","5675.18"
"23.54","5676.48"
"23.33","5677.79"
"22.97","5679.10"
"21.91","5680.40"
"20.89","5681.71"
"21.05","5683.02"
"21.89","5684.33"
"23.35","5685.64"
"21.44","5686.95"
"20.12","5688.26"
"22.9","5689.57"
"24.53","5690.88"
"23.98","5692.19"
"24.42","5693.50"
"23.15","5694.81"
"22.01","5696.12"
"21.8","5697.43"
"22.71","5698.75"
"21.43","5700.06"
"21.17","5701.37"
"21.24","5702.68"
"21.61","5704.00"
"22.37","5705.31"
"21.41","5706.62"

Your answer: -1.0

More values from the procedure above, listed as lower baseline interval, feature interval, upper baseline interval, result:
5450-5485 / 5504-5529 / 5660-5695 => 0.6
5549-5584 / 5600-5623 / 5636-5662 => 1.3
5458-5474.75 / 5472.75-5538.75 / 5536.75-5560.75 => 2.1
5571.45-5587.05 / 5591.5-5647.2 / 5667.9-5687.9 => 2.7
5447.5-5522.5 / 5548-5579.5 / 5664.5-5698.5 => -0.7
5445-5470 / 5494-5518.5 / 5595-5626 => 0.3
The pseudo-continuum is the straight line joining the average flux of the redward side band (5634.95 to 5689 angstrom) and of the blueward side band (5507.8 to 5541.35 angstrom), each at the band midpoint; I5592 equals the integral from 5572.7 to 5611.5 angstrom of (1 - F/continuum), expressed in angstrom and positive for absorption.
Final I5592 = 1.4 angstrom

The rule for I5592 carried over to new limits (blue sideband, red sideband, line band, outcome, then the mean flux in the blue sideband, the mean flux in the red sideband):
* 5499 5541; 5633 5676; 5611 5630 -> 0.75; 19.1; 22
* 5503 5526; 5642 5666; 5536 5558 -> -0.79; 18.9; 22.1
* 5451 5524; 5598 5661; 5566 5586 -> -0.55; 18.7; 21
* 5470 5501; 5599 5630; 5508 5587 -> -2.17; 18.8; 20.2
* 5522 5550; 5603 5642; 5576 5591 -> 0.02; 19.9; 20.9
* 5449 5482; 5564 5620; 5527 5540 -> -0.32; 18.4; 19.8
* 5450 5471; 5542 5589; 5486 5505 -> 0.32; 18.4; 20.3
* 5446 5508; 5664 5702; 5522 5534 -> -0.19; 18.5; 22.4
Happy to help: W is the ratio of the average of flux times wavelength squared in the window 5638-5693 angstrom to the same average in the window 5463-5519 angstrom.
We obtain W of 1.27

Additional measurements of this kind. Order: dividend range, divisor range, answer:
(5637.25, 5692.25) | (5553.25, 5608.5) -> 1.15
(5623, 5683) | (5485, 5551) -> 1.19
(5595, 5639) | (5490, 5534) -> 1.11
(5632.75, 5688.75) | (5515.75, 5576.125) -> 1.15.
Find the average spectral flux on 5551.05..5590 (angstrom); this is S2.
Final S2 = 20.4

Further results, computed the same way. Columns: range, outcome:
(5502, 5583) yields 19.8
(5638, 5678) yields 22.2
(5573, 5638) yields 20.2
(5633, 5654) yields 22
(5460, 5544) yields 19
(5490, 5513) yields 18.7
